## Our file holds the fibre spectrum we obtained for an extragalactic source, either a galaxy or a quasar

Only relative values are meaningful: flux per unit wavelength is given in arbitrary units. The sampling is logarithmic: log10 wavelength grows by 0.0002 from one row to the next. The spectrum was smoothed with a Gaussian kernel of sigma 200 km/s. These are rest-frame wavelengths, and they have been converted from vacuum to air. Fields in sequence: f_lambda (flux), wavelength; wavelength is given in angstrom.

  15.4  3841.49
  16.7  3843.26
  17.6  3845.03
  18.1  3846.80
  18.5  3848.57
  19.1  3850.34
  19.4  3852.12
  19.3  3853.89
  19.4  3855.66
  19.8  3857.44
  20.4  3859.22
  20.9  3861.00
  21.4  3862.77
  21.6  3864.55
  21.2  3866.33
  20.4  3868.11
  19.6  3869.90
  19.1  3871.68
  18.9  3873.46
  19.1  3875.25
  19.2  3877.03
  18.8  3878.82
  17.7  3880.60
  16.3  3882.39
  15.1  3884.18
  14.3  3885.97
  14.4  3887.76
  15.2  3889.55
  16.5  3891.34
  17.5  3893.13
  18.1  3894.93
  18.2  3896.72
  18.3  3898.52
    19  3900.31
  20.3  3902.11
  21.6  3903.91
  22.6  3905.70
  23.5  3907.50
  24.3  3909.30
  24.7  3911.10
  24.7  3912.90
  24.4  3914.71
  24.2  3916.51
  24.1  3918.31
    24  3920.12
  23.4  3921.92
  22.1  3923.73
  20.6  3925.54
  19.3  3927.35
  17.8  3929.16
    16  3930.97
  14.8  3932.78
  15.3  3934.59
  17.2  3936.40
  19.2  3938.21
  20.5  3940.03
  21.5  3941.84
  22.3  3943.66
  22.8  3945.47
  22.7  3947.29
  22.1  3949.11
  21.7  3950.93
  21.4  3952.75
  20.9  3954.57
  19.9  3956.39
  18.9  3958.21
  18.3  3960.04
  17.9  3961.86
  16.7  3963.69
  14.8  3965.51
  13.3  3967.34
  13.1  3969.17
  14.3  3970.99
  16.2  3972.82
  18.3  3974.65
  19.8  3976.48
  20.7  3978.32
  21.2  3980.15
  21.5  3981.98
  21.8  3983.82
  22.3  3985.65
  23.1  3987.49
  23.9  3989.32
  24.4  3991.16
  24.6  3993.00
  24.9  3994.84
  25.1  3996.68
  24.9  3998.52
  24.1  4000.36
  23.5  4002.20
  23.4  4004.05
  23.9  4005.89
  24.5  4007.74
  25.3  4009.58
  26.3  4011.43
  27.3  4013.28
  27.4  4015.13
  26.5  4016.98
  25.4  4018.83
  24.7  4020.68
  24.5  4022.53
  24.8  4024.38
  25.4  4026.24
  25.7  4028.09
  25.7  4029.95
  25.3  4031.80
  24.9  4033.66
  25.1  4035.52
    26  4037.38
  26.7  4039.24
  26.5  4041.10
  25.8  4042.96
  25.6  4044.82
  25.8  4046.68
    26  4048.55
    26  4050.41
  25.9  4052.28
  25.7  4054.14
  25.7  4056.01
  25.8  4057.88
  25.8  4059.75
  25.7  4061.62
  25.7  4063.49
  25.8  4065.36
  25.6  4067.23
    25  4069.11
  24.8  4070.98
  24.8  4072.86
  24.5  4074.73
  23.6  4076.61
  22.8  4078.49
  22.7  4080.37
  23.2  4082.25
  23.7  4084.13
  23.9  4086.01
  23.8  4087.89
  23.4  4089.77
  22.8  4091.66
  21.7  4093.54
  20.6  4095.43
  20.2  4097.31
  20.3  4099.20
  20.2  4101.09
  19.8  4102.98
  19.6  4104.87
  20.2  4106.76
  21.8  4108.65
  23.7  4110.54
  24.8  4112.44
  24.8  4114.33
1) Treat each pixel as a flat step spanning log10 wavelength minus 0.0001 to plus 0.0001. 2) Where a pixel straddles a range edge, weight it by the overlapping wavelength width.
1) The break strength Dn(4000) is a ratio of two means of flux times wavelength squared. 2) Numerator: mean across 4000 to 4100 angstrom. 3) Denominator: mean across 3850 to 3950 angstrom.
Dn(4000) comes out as 1.34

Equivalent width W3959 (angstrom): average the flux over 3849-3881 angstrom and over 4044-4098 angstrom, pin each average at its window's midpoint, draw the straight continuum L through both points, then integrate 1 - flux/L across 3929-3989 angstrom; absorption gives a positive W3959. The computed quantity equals 7.58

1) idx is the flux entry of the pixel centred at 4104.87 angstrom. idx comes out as 19.6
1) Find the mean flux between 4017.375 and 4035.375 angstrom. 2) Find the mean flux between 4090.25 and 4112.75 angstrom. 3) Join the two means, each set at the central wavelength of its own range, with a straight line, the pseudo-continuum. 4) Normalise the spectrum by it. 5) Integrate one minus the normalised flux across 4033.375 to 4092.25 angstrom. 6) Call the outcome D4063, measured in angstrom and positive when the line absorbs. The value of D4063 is -4.3 angstrom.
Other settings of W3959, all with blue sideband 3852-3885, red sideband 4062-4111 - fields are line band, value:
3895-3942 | -1.4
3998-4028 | -4.8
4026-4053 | -4.5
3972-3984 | 0.7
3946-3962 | 0.1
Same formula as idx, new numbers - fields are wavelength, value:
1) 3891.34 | 16.5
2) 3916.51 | 24.2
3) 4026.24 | 25.4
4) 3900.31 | 19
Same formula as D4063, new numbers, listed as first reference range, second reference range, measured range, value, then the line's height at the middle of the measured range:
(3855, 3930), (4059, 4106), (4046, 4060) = -1.9 angstrom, 22.7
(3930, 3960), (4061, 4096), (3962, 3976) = 3.4 angstrom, 20.5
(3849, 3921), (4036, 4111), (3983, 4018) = -3.5 angstrom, 22.4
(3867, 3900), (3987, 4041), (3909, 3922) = -3.2 angstrom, 19.5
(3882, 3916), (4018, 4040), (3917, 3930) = -0.7 angstrom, 20.6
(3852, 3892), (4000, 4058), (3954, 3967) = 2.6 angstrom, 22.5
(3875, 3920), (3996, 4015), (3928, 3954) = 2.6 angstrom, 21.9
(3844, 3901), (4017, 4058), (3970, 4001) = 2.2 angstrom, 23.4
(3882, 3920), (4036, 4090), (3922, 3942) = 2.2 angstrom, 21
